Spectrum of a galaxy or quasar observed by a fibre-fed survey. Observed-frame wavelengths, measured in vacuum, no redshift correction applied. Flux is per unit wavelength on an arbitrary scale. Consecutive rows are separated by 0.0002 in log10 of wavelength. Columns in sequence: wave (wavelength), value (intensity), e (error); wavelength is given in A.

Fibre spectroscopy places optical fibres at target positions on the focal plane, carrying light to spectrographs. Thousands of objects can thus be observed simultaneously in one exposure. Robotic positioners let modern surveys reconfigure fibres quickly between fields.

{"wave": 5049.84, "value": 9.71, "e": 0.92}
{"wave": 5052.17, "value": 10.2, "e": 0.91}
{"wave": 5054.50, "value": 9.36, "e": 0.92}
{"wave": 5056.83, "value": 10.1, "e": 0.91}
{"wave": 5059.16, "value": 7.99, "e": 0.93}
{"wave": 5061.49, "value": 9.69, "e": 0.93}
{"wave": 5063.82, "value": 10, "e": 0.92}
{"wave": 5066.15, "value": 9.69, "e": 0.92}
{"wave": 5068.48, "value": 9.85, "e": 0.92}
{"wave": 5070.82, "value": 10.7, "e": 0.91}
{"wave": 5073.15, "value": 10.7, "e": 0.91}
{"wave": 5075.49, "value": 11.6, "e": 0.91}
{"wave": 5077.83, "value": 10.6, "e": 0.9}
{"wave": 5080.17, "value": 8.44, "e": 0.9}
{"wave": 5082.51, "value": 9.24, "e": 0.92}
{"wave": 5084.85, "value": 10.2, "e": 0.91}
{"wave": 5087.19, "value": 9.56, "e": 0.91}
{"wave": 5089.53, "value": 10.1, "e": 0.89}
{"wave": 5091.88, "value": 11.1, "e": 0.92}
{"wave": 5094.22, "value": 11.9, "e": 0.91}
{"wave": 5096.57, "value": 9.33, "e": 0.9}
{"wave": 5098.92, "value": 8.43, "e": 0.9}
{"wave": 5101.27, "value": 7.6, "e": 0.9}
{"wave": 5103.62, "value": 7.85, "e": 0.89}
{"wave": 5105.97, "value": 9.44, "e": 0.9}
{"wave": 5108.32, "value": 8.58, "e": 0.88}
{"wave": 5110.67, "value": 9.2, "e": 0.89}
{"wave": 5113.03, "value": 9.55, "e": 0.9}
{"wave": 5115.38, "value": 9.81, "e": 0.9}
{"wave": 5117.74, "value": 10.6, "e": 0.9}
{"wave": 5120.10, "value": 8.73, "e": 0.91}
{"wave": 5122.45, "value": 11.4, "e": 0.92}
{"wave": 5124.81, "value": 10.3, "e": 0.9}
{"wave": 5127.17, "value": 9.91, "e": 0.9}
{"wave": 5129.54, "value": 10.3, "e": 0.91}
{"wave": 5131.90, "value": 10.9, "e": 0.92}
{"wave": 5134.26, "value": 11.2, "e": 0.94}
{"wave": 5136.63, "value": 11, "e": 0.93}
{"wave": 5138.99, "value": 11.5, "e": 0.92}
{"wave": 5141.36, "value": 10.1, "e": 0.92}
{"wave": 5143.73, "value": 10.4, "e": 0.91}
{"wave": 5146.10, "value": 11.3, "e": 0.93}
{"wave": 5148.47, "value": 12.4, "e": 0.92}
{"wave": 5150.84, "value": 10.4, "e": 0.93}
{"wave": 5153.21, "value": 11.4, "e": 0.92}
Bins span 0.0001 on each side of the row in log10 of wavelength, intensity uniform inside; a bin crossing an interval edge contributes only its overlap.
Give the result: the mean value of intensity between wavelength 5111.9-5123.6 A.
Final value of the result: 10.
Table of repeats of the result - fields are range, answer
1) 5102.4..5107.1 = 8.63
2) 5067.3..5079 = 10.7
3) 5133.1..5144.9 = 10.8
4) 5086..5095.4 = 10.7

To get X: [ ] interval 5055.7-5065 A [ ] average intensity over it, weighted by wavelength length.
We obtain 9.45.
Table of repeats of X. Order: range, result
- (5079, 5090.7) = 9.51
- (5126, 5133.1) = 10.4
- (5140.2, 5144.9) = 10.2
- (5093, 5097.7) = 10.6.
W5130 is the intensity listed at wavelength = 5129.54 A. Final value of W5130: 10.3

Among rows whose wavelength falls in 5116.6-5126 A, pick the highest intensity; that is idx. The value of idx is 11.4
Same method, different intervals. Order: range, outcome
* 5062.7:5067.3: 10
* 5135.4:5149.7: 12.4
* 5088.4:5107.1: 11.9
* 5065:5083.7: 11.6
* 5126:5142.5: 11.5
